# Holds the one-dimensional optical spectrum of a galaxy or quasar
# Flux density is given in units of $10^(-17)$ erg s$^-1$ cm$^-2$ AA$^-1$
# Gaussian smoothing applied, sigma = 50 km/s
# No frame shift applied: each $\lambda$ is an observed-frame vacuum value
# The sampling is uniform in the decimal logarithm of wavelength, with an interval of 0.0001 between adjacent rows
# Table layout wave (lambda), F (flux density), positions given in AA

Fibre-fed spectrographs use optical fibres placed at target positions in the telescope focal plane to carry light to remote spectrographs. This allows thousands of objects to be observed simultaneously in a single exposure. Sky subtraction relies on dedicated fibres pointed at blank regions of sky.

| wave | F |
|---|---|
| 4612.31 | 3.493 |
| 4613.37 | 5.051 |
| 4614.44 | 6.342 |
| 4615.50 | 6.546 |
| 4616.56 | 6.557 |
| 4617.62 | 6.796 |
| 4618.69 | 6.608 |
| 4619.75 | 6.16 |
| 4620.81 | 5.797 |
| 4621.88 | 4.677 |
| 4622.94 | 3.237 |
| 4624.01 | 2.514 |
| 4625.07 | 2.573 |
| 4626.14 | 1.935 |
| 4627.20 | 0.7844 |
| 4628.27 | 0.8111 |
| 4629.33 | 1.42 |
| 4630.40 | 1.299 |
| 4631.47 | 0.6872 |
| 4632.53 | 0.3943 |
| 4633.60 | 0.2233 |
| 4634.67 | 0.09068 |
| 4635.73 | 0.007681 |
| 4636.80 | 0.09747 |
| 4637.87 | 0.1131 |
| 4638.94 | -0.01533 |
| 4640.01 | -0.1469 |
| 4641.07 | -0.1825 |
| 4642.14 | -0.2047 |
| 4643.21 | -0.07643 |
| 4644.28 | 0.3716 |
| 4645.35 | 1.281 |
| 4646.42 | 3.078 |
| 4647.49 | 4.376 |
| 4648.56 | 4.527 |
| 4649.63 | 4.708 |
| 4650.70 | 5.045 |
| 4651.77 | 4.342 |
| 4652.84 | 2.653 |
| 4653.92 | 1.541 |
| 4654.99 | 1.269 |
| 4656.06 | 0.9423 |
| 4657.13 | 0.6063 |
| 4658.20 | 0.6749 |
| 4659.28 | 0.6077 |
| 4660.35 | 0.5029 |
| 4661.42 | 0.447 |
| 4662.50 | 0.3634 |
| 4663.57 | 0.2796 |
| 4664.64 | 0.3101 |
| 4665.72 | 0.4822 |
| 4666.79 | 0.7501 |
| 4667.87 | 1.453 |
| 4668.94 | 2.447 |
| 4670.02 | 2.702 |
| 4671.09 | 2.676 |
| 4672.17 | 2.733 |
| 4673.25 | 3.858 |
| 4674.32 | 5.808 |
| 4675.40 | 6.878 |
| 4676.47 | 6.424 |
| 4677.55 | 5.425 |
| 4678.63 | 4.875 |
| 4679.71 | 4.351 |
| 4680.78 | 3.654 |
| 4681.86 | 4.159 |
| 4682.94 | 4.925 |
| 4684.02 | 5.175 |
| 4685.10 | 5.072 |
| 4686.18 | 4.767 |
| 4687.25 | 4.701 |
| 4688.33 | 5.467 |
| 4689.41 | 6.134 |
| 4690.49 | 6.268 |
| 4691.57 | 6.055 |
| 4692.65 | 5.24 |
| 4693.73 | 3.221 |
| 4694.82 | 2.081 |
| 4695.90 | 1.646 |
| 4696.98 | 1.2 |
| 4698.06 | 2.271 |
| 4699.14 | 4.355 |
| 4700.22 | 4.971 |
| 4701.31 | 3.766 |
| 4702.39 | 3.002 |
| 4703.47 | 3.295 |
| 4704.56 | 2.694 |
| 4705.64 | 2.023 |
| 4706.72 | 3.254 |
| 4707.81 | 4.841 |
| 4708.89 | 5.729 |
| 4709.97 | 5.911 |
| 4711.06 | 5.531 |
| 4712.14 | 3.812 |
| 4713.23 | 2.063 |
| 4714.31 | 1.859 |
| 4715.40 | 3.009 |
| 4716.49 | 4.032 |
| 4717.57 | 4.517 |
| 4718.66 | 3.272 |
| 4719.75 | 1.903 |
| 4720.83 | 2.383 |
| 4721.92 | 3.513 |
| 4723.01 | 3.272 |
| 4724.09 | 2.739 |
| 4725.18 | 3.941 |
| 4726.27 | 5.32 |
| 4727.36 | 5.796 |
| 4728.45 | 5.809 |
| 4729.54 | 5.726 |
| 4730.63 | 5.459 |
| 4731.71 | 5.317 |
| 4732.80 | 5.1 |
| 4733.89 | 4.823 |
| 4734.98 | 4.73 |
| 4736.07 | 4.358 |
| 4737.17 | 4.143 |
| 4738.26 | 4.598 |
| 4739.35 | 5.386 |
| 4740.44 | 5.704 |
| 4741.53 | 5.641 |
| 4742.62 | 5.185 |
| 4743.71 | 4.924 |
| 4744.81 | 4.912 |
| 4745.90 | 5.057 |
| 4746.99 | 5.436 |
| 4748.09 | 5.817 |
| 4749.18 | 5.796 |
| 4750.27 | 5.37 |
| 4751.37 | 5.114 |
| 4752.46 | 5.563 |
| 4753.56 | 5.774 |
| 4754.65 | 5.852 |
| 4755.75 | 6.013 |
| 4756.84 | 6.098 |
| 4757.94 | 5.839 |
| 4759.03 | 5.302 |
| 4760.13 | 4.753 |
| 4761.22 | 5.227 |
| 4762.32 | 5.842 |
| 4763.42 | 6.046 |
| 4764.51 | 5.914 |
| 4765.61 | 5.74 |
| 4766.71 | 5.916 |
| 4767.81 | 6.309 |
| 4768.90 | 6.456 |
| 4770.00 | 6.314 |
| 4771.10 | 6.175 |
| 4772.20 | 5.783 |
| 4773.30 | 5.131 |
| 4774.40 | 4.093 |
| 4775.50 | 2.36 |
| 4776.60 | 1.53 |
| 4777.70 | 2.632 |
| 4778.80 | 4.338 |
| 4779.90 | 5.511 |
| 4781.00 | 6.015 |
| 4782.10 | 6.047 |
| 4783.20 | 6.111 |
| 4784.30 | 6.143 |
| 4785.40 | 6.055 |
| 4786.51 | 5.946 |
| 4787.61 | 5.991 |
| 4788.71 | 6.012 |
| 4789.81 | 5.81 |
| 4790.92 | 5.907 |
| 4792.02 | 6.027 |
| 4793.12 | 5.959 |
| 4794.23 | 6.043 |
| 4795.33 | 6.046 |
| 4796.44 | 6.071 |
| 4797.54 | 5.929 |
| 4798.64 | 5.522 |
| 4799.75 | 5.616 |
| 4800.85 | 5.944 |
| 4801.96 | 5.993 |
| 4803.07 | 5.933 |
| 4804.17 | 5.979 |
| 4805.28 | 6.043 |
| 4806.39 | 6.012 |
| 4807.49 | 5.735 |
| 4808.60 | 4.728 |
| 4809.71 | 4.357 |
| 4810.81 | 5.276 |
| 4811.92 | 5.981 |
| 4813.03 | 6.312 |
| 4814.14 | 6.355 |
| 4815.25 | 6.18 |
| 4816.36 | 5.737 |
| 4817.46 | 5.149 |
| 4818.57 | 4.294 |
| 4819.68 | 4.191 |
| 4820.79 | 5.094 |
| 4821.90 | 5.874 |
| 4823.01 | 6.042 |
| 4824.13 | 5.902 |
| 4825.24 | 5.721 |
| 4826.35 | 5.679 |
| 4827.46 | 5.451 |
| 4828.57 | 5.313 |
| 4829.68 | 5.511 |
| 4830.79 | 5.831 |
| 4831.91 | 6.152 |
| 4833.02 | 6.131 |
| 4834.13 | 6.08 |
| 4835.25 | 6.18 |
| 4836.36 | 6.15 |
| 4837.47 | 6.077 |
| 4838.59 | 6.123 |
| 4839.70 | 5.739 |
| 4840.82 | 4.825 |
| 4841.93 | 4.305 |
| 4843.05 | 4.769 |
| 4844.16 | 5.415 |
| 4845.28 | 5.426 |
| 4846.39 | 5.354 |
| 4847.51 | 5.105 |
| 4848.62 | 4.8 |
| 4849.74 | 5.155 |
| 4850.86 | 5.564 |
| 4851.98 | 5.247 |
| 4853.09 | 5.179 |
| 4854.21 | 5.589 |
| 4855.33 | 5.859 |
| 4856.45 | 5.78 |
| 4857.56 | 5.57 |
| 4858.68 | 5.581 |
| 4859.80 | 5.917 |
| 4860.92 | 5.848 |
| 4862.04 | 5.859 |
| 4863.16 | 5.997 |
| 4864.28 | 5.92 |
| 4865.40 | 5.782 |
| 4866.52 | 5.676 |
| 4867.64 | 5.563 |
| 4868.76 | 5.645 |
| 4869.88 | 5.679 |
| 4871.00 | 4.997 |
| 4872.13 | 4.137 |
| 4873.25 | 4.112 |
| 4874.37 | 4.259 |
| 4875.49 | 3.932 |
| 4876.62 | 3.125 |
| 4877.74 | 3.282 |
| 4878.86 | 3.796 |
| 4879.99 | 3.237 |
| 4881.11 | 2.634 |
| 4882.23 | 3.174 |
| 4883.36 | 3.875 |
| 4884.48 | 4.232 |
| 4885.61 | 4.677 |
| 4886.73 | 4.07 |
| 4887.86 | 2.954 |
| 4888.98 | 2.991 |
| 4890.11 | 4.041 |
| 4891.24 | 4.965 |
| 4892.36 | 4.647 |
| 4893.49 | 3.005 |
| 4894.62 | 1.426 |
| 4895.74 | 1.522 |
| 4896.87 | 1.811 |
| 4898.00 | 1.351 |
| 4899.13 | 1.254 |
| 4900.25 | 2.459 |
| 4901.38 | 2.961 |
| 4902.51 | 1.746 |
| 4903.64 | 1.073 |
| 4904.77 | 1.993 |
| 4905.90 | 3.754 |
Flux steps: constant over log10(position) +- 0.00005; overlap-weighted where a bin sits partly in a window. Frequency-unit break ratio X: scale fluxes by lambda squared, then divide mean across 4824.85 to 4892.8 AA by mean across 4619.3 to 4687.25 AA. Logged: 2.3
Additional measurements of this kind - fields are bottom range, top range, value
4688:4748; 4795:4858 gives 1.38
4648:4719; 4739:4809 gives 1.70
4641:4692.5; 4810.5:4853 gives 1.93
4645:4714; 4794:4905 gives 1.54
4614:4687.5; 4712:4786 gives 1.90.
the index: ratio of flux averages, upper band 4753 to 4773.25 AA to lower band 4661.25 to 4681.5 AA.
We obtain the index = 1.9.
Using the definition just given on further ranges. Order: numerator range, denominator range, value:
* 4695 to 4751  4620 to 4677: 2.20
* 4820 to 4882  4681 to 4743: 1.24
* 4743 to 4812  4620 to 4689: 2.29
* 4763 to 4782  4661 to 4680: 1.75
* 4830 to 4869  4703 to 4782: 1.18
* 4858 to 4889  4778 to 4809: 0.78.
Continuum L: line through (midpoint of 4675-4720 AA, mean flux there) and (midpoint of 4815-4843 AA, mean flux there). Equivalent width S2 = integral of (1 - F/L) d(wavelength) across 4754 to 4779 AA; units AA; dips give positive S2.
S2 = -1.7 AA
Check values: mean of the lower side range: 4.14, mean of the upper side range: 5.57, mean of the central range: 5.22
